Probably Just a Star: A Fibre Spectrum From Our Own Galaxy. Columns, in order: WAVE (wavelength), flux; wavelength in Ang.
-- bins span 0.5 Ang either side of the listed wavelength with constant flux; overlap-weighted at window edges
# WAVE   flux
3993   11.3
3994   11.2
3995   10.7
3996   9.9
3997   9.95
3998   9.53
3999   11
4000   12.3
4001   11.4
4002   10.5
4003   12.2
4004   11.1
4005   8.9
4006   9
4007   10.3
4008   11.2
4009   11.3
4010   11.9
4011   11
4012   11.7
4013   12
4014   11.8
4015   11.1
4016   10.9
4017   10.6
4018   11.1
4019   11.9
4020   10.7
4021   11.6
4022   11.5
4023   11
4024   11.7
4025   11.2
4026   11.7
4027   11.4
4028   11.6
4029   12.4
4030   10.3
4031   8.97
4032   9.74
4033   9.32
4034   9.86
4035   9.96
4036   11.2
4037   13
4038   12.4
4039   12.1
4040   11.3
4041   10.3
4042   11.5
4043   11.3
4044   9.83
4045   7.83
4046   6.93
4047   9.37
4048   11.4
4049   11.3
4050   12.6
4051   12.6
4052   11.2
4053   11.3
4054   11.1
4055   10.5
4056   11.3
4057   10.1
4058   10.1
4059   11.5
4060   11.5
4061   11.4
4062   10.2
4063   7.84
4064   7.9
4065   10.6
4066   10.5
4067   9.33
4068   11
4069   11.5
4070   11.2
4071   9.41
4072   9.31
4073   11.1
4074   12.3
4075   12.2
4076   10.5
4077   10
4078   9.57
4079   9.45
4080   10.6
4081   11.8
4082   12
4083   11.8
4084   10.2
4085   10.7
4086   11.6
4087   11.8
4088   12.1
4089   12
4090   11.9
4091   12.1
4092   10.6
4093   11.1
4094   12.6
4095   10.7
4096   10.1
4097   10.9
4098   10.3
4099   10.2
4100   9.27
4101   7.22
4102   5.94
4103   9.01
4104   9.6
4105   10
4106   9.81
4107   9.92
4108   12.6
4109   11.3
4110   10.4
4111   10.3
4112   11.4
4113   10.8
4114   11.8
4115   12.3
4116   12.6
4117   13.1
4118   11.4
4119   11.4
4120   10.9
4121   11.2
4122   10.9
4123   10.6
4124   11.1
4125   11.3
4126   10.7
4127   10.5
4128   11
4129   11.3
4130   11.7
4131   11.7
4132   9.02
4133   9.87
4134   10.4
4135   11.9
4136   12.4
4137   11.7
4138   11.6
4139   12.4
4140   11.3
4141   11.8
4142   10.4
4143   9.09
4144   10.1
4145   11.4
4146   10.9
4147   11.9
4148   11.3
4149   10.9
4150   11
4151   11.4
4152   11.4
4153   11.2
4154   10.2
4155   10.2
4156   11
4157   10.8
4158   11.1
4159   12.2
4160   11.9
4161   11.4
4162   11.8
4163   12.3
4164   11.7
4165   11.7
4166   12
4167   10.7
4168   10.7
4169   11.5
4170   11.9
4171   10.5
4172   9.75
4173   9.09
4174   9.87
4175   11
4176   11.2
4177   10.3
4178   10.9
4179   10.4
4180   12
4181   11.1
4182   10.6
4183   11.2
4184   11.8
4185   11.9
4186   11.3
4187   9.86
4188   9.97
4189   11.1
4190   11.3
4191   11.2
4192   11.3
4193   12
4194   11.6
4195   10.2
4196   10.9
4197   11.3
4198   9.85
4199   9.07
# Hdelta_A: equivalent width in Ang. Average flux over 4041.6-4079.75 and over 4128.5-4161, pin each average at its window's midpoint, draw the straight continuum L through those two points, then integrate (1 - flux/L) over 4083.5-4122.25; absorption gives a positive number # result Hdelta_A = -0.1 Ang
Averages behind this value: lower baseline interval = 10.5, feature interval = 10.8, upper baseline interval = 11.1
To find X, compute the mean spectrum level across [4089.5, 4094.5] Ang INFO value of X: 11.7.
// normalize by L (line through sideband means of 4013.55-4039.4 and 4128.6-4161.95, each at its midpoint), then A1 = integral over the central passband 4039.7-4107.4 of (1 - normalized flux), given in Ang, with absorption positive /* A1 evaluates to 3.6 Ang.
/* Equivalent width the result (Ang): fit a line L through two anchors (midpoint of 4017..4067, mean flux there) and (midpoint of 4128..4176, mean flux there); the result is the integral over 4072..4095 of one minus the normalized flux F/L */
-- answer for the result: -0.7 Ang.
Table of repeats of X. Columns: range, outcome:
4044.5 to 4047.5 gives 8.04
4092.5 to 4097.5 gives 11.1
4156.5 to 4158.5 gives 10.9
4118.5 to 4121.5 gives 11.2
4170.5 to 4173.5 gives 9.78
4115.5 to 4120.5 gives 11.9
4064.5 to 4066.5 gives 10.6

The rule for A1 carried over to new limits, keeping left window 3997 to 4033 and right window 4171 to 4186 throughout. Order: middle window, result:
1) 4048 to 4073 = 0.7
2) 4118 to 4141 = -0.6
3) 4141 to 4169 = -0.8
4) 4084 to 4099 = -0.5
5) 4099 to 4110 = 1.4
